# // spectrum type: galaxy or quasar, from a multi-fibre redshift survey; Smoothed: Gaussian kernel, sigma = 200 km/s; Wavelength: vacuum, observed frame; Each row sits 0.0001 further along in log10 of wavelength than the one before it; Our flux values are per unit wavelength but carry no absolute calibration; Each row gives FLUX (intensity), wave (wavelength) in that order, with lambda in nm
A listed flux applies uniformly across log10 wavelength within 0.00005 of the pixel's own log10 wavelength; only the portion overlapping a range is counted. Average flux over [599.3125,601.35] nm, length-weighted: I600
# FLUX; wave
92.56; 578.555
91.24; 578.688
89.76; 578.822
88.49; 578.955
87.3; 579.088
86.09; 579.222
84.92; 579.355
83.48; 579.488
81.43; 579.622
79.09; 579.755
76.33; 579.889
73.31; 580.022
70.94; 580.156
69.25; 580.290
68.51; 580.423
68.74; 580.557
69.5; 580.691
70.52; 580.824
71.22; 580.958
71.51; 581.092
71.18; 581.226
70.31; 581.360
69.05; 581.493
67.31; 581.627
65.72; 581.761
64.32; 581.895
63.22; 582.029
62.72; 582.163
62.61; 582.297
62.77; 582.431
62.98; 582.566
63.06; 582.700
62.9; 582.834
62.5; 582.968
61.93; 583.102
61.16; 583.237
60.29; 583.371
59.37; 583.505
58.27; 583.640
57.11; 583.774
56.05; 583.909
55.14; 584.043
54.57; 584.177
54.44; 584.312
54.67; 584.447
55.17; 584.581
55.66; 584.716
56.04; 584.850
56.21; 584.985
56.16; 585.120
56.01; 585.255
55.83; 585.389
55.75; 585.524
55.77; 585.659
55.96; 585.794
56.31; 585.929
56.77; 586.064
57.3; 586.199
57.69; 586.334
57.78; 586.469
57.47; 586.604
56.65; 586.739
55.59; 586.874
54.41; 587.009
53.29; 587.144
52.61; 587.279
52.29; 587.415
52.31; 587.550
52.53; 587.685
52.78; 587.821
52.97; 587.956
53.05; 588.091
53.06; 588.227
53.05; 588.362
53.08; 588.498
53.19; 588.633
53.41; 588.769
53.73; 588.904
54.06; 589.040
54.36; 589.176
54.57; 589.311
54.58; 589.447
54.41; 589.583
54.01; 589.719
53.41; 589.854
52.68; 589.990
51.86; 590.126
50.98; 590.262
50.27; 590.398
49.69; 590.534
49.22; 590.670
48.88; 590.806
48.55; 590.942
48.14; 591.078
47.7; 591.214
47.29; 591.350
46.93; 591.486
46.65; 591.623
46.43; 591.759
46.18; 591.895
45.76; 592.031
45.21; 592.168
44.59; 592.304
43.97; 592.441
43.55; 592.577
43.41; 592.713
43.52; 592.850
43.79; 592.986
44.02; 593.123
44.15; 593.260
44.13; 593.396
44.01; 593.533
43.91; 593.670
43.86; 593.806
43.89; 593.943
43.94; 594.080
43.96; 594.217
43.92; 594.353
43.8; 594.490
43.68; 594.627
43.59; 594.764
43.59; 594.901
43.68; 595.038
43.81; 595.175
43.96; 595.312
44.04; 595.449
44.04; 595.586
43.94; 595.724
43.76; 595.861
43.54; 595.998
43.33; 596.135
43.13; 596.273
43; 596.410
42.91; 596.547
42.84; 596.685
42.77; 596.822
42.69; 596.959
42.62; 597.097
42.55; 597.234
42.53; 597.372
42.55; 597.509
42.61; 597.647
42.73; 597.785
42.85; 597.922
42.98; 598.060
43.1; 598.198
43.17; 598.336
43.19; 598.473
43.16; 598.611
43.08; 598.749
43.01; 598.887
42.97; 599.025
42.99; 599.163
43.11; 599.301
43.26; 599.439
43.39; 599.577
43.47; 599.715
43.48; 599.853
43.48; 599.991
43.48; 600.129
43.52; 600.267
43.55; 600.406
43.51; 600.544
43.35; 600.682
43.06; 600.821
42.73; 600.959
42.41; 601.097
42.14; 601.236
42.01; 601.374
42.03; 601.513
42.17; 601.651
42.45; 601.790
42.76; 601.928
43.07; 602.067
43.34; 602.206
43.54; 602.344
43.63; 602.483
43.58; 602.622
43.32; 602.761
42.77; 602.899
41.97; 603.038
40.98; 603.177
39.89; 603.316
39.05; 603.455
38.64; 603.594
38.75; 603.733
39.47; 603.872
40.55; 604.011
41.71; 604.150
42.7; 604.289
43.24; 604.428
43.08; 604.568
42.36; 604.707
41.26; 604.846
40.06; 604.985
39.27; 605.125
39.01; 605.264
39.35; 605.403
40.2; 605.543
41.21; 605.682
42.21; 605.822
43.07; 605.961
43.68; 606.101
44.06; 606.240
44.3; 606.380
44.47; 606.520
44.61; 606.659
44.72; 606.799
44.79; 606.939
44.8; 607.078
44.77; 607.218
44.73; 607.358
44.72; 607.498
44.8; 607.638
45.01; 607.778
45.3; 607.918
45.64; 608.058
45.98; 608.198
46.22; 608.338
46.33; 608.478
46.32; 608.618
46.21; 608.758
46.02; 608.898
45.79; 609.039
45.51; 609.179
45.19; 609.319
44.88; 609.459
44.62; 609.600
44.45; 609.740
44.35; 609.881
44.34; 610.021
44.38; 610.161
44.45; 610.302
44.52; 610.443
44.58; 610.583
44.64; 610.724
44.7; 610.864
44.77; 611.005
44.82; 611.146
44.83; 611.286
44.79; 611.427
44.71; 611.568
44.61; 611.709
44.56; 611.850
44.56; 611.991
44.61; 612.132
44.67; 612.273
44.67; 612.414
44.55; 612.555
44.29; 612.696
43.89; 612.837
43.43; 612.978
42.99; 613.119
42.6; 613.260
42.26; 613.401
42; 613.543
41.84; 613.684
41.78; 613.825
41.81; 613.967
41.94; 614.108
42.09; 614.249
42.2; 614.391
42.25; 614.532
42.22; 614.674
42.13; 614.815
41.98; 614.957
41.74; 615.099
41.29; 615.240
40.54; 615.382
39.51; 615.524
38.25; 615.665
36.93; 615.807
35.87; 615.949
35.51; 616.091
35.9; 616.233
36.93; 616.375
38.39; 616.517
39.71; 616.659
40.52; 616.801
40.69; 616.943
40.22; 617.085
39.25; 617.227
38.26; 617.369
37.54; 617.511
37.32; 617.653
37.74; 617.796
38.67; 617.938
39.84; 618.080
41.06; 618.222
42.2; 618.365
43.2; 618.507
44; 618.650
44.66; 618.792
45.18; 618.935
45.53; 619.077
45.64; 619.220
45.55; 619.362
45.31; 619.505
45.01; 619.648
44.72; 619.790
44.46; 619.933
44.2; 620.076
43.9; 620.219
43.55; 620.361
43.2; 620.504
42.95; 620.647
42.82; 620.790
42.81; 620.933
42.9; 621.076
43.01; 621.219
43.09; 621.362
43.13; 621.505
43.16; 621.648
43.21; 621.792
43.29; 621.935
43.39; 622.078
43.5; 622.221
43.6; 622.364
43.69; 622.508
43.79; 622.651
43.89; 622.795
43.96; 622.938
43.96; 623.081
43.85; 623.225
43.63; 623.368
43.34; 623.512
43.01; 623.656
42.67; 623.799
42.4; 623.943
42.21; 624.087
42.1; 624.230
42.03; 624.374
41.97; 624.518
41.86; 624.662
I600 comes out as 43.2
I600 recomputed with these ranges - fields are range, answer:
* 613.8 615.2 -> 42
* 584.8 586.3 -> 56.2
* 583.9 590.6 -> 54.4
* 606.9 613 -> 44.9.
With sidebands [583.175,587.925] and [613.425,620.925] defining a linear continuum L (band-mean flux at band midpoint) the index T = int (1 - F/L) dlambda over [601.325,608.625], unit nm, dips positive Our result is 0.64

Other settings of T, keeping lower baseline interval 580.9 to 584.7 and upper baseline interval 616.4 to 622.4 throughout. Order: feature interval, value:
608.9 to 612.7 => 0.18 nm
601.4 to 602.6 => 0.21 nm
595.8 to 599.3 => 0.72 nm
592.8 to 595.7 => 0.62 nm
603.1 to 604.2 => 0.24 nm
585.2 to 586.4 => 0.08 nm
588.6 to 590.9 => 0.23 nm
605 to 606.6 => 0.25 nm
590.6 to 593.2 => 0.51 nm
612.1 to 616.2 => 0.32 nm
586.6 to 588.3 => 0.17 nm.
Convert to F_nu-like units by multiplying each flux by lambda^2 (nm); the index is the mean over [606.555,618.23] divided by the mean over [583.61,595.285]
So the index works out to 0.91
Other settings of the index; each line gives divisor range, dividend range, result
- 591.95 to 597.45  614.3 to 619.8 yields 1.01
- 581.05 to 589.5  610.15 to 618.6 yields 0.80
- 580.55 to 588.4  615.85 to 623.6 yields 0.80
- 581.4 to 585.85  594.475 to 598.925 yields 0.76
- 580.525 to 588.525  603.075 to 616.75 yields 0.79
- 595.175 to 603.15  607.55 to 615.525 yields 1.06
